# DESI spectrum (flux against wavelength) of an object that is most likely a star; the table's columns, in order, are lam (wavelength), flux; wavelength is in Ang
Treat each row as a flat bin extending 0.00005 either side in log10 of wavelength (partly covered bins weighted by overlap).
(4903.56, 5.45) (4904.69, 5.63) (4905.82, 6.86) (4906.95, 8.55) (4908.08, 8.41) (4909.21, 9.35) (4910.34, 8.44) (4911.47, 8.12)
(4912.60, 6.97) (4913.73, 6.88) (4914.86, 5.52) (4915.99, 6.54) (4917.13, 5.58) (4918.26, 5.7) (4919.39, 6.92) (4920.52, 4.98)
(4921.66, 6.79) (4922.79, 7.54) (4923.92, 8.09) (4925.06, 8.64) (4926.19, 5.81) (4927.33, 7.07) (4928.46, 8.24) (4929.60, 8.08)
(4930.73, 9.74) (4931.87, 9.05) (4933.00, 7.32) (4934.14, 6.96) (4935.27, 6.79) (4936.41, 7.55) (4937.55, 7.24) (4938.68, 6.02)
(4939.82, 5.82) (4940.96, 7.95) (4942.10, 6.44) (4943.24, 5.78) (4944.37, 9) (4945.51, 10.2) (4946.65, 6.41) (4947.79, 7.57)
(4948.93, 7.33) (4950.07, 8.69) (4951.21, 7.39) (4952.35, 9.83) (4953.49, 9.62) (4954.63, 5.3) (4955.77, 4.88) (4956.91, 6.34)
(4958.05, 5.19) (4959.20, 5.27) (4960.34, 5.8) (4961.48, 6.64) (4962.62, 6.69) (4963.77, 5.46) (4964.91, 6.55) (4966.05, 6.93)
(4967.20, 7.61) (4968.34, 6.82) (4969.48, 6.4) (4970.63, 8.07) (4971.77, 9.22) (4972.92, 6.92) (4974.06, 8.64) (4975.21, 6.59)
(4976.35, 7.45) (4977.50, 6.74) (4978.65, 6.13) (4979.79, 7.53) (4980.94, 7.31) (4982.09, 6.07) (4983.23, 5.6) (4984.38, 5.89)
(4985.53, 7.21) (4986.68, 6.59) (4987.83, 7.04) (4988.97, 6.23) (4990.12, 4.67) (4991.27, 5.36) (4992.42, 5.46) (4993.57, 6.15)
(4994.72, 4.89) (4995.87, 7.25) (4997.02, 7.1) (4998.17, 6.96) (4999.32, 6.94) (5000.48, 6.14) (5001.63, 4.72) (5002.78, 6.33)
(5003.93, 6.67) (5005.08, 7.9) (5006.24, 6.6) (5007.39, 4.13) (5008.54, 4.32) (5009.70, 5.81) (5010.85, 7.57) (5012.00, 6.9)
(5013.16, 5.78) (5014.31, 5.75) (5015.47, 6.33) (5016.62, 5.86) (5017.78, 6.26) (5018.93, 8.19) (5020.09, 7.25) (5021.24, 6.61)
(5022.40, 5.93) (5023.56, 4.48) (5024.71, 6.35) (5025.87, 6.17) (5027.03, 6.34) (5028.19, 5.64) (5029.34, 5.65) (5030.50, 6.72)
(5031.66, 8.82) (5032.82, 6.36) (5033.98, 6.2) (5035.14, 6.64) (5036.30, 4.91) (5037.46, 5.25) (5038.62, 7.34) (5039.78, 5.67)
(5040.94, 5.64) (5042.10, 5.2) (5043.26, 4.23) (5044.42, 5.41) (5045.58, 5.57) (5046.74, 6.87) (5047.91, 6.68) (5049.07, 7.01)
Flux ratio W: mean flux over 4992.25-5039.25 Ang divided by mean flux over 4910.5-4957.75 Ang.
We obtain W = 0.9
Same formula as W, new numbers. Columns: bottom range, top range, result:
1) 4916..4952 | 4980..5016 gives 0.85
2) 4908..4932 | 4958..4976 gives 0.93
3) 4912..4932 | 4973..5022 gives 0.90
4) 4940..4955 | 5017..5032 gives 0.83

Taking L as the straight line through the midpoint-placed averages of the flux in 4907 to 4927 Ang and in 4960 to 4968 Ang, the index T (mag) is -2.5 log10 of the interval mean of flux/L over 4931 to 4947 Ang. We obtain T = -0.08 mag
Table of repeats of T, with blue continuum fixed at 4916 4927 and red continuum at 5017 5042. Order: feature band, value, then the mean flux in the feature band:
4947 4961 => -0.059 mag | 6.92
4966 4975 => -0.167 mag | 7.57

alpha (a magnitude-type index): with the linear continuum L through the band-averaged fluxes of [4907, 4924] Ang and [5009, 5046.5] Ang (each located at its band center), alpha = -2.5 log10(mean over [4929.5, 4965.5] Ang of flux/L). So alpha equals -0.05 mag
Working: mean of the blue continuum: 7.07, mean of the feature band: 7.14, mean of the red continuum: 6.15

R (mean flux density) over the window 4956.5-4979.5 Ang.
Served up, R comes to 6.79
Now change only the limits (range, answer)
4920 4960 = 7.28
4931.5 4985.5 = 7.04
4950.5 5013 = 6.55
